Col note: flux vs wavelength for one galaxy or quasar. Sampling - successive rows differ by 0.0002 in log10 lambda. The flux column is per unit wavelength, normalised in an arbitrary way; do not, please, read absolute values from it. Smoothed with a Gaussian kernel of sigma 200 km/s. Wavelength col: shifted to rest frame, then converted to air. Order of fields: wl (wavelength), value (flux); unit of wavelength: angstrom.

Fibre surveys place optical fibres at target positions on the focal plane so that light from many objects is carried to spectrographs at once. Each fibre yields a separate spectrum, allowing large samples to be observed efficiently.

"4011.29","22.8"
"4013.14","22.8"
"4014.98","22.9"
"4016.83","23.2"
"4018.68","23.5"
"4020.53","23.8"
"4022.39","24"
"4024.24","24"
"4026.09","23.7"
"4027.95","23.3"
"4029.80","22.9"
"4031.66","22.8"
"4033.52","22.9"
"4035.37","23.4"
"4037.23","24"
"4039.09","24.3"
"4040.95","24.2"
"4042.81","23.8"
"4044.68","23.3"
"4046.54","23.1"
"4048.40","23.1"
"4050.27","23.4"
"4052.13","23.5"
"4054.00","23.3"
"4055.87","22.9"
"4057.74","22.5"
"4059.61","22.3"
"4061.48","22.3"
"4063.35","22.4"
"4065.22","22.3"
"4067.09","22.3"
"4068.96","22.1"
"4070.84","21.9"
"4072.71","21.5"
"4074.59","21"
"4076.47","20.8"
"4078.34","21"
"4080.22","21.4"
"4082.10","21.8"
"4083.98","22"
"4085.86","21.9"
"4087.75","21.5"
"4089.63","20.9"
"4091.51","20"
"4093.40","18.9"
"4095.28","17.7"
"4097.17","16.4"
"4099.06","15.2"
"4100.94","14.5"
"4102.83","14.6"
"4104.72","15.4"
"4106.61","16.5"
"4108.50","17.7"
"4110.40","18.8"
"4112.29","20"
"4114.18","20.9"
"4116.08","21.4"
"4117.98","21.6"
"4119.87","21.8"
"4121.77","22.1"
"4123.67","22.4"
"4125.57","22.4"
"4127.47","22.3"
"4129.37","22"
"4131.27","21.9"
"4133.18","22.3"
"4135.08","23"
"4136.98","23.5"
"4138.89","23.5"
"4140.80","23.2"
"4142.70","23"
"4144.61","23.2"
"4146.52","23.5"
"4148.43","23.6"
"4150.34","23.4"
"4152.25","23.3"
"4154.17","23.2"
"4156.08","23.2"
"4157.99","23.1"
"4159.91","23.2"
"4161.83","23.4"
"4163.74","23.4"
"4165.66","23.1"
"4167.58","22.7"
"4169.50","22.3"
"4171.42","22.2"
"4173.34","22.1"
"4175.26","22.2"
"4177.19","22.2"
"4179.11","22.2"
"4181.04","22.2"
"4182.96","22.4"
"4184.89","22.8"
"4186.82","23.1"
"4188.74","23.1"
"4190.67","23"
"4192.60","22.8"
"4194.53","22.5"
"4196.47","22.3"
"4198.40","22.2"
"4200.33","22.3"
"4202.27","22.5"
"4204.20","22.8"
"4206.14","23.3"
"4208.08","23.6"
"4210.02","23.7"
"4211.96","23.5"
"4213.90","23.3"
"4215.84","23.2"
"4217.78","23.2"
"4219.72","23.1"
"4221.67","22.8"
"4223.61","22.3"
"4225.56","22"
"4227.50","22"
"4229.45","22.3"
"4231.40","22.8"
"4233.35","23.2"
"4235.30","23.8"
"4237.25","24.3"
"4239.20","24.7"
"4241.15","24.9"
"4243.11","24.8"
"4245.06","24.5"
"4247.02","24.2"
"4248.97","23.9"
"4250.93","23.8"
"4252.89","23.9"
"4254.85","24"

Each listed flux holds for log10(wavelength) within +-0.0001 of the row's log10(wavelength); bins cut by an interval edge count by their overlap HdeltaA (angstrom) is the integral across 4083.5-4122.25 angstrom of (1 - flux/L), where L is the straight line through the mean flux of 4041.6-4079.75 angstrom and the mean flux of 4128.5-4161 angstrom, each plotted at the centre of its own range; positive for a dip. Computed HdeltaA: 6.4 angstrom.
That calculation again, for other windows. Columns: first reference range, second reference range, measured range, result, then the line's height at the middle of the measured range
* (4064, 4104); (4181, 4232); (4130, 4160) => -2.4 angstrom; 21.4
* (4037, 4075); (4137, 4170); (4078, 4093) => 1.1 angstrom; 22.9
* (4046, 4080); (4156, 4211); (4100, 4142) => 3.6 angstrom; 22.5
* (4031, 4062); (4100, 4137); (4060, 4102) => 2.6 angstrom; 21.8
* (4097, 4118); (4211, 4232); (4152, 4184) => -3.7 angstrom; 20.4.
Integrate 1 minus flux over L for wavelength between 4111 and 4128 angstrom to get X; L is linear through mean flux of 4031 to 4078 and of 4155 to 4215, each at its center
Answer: 0.9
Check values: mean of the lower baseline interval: 22.8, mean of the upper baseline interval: 22.8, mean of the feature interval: 21.6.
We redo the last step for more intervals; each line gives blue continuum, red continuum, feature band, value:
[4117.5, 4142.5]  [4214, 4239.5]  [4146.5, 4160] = -0.4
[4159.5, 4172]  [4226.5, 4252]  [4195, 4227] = 0.8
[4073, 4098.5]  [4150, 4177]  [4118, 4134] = -0.3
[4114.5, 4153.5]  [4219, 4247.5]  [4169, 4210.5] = 0.8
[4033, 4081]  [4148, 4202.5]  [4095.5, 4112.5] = 4.7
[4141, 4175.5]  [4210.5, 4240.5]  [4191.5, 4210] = 0.3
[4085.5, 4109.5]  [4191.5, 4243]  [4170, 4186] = -0.7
